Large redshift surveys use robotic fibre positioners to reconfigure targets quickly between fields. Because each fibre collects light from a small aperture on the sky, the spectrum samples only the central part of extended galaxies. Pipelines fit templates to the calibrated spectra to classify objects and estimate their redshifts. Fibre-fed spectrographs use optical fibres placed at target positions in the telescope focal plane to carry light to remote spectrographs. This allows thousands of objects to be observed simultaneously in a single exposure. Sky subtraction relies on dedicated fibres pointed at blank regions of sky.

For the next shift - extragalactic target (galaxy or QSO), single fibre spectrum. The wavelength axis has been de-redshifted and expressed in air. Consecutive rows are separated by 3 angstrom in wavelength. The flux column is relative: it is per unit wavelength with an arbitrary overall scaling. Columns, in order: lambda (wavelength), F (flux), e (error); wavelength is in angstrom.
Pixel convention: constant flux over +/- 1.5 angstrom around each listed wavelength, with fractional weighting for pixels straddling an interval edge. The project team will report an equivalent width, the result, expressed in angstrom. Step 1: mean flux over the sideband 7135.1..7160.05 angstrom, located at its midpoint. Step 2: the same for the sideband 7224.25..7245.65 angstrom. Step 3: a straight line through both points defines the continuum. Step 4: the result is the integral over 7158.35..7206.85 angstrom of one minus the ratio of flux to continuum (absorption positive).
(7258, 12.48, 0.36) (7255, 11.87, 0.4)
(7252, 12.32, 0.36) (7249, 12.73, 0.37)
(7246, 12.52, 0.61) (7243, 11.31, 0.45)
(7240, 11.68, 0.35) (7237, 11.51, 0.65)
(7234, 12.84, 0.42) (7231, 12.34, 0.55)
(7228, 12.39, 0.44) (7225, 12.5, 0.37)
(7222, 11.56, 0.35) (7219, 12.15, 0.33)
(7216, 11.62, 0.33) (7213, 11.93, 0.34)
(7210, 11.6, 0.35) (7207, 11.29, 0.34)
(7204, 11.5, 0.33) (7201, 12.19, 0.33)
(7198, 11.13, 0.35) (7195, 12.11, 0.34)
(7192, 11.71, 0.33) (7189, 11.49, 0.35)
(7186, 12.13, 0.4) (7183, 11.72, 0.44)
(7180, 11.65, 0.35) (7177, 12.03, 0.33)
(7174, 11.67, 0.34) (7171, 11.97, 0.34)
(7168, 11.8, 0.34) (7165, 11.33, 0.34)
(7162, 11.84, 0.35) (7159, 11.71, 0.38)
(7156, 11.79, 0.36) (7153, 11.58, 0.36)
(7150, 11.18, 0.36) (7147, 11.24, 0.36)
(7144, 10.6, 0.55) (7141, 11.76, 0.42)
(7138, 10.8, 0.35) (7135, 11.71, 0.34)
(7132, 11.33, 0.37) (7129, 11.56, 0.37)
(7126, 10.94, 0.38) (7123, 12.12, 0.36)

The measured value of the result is -0.39 angstrom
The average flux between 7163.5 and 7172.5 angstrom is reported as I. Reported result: 11.7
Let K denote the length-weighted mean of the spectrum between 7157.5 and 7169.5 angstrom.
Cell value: 11.7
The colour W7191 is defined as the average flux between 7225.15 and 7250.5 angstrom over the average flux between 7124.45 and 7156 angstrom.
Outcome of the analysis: 1.08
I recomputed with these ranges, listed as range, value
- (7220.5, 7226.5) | 12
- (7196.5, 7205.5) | 11.6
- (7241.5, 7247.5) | 11.9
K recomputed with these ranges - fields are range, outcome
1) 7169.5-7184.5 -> 11.8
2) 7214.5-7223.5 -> 11.8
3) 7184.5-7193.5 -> 11.8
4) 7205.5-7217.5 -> 11.6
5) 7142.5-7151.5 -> 11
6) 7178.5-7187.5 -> 11.8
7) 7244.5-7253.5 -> 12.5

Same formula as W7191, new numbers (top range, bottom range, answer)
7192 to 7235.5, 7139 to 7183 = 1.03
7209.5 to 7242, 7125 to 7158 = 1.06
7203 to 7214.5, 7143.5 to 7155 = 1.03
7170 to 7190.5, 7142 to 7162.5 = 1.03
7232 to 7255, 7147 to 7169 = 1.05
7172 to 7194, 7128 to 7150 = 1.05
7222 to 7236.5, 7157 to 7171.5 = 1.05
